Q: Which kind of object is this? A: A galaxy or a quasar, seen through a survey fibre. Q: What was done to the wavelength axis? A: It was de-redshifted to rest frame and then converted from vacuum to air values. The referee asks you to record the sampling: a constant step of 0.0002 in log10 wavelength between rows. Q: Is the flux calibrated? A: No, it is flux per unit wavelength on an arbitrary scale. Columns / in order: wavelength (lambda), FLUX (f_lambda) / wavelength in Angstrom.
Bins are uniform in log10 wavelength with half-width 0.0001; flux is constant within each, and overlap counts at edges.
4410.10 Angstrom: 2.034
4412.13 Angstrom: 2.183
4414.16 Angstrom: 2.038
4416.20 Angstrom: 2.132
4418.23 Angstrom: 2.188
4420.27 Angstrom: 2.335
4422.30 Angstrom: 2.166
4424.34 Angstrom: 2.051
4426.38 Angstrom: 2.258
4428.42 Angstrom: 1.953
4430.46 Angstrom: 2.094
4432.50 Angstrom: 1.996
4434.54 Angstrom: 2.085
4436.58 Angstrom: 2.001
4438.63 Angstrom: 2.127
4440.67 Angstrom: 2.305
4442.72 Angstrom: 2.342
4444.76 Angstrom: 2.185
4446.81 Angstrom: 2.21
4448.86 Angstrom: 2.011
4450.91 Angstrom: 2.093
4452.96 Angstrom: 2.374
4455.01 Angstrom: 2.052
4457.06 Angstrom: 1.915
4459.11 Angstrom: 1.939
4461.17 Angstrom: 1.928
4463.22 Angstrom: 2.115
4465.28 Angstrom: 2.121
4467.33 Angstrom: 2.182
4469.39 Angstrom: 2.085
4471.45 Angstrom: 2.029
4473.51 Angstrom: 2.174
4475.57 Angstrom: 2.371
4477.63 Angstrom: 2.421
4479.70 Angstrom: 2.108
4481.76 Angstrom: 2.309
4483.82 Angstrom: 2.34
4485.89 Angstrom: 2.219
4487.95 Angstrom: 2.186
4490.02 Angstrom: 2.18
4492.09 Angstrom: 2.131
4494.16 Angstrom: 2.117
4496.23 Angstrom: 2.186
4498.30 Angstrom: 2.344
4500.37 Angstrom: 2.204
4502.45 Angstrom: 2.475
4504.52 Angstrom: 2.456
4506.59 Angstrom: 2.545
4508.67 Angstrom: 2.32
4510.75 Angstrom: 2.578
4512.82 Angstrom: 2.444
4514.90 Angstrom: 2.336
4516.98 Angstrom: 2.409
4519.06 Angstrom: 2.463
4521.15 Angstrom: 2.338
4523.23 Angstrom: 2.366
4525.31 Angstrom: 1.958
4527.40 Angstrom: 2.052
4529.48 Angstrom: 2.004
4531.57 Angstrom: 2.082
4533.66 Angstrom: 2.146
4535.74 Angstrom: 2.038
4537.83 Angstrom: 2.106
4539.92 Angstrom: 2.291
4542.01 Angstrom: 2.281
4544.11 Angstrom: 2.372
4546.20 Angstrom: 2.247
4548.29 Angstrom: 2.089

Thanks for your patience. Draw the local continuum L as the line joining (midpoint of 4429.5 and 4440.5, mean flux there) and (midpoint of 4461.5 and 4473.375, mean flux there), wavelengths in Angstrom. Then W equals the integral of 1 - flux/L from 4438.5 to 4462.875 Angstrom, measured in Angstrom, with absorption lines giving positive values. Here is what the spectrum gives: -0.4 Angstrom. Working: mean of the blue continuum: 2.08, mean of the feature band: 2.12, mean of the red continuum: 2.1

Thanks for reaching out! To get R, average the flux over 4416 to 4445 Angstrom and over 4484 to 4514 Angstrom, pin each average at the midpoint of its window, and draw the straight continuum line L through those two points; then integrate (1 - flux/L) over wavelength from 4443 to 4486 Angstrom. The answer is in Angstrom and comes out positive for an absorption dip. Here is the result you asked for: 1.5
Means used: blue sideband 2.15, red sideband 2.31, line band 2.15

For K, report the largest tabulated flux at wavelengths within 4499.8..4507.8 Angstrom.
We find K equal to 2.545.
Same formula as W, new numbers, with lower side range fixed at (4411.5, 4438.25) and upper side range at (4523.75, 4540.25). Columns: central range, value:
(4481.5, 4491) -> -0.7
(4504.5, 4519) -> -2.4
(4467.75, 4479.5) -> -0.6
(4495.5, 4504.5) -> -1.0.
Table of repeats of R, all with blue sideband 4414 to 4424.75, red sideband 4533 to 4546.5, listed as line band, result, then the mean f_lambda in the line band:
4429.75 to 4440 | 0.5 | 2.07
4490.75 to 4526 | -2.2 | 2.34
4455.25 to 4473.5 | 1.1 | 2.05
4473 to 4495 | -0.4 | 2.23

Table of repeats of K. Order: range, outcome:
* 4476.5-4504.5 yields 2.475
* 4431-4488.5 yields 2.421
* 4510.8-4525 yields 2.463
